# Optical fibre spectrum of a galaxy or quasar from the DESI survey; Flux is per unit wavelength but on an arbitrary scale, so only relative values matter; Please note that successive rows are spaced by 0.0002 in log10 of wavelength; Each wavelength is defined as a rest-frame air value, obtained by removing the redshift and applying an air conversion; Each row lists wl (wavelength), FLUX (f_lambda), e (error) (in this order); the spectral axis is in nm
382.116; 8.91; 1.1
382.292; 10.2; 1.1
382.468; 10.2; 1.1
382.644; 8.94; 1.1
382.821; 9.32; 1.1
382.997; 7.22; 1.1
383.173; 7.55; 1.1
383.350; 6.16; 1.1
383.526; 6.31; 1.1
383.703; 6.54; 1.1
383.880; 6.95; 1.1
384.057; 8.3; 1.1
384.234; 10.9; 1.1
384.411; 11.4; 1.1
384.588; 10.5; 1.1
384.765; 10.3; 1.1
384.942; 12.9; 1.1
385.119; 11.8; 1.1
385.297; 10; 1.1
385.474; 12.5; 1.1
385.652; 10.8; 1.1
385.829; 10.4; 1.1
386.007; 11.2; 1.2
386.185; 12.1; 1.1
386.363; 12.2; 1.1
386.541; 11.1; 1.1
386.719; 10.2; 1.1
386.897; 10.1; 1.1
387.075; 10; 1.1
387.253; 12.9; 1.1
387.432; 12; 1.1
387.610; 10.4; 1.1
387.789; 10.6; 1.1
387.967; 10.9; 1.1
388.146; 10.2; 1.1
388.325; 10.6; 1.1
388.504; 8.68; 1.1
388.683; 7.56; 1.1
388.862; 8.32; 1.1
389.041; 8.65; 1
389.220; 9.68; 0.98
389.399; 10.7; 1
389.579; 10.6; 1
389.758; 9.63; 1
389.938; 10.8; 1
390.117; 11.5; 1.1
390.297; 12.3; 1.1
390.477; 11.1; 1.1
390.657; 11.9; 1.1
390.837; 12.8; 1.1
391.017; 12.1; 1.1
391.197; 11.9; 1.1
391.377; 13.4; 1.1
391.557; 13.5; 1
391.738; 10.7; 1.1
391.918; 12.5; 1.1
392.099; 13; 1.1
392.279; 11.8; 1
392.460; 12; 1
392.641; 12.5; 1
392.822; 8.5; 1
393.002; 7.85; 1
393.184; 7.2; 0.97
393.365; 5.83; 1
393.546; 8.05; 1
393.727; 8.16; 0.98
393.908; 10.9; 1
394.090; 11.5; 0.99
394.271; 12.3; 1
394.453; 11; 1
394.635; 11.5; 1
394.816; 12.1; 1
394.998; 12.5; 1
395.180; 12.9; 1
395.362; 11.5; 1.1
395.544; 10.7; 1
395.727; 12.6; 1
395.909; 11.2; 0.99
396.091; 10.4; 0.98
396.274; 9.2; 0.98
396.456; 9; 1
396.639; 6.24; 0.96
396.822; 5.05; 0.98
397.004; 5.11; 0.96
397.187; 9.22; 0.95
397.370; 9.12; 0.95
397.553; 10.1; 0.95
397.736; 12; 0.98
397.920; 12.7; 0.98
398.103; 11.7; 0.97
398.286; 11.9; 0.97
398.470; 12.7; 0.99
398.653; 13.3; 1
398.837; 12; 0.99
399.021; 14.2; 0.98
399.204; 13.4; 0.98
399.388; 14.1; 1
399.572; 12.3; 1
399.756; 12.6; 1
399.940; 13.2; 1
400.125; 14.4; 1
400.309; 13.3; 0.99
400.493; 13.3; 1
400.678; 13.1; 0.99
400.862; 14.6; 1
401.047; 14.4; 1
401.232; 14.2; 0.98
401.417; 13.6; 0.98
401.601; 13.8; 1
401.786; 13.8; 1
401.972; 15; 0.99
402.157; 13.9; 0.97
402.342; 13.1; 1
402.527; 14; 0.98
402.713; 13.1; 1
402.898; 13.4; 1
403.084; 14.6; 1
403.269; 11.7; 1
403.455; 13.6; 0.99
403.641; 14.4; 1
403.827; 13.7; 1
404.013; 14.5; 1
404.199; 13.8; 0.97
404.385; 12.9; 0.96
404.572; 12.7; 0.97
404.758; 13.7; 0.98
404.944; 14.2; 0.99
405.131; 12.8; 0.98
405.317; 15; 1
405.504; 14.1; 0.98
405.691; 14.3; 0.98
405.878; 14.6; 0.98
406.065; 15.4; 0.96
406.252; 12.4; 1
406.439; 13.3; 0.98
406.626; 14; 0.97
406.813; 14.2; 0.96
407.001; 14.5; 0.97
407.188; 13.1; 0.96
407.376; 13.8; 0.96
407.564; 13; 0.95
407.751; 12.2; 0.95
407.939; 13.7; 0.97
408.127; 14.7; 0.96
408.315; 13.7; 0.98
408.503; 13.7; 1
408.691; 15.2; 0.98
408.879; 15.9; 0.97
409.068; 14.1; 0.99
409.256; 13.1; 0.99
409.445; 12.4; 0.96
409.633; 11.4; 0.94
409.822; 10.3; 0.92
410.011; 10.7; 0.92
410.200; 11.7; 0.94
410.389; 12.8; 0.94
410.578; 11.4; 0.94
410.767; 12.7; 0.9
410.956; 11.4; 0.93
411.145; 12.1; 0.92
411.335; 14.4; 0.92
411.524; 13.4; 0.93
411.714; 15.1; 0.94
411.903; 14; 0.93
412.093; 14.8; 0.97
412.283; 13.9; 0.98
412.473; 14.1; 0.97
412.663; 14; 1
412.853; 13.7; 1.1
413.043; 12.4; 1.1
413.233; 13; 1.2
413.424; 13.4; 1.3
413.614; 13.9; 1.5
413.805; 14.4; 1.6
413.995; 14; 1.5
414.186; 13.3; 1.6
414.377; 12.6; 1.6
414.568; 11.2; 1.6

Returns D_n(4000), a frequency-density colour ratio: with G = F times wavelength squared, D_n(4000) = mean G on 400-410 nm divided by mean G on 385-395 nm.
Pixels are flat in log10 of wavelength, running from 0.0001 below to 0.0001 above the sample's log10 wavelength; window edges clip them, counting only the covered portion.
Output 1.36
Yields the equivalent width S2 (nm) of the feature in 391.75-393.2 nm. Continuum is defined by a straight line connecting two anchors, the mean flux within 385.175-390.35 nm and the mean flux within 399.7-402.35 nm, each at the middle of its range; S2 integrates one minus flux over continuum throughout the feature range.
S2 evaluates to 0.11 nm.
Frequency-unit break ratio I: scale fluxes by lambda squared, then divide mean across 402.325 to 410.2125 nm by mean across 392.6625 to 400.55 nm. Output 1.30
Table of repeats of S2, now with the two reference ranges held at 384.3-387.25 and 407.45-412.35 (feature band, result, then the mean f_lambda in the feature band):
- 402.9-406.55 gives -0.30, 13.8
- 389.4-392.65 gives -0.07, 11.8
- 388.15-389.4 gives 0.25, 9.13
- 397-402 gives -0.17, 12.7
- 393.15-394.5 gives 0.28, 9.41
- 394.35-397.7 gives 0.55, 10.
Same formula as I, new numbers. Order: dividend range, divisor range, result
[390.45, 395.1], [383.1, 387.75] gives 1.12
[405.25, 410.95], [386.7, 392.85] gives 1.33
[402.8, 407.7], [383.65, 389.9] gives 1.46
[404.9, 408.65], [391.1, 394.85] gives 1.38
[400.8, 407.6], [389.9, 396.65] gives 1.33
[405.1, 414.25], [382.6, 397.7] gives 1.45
